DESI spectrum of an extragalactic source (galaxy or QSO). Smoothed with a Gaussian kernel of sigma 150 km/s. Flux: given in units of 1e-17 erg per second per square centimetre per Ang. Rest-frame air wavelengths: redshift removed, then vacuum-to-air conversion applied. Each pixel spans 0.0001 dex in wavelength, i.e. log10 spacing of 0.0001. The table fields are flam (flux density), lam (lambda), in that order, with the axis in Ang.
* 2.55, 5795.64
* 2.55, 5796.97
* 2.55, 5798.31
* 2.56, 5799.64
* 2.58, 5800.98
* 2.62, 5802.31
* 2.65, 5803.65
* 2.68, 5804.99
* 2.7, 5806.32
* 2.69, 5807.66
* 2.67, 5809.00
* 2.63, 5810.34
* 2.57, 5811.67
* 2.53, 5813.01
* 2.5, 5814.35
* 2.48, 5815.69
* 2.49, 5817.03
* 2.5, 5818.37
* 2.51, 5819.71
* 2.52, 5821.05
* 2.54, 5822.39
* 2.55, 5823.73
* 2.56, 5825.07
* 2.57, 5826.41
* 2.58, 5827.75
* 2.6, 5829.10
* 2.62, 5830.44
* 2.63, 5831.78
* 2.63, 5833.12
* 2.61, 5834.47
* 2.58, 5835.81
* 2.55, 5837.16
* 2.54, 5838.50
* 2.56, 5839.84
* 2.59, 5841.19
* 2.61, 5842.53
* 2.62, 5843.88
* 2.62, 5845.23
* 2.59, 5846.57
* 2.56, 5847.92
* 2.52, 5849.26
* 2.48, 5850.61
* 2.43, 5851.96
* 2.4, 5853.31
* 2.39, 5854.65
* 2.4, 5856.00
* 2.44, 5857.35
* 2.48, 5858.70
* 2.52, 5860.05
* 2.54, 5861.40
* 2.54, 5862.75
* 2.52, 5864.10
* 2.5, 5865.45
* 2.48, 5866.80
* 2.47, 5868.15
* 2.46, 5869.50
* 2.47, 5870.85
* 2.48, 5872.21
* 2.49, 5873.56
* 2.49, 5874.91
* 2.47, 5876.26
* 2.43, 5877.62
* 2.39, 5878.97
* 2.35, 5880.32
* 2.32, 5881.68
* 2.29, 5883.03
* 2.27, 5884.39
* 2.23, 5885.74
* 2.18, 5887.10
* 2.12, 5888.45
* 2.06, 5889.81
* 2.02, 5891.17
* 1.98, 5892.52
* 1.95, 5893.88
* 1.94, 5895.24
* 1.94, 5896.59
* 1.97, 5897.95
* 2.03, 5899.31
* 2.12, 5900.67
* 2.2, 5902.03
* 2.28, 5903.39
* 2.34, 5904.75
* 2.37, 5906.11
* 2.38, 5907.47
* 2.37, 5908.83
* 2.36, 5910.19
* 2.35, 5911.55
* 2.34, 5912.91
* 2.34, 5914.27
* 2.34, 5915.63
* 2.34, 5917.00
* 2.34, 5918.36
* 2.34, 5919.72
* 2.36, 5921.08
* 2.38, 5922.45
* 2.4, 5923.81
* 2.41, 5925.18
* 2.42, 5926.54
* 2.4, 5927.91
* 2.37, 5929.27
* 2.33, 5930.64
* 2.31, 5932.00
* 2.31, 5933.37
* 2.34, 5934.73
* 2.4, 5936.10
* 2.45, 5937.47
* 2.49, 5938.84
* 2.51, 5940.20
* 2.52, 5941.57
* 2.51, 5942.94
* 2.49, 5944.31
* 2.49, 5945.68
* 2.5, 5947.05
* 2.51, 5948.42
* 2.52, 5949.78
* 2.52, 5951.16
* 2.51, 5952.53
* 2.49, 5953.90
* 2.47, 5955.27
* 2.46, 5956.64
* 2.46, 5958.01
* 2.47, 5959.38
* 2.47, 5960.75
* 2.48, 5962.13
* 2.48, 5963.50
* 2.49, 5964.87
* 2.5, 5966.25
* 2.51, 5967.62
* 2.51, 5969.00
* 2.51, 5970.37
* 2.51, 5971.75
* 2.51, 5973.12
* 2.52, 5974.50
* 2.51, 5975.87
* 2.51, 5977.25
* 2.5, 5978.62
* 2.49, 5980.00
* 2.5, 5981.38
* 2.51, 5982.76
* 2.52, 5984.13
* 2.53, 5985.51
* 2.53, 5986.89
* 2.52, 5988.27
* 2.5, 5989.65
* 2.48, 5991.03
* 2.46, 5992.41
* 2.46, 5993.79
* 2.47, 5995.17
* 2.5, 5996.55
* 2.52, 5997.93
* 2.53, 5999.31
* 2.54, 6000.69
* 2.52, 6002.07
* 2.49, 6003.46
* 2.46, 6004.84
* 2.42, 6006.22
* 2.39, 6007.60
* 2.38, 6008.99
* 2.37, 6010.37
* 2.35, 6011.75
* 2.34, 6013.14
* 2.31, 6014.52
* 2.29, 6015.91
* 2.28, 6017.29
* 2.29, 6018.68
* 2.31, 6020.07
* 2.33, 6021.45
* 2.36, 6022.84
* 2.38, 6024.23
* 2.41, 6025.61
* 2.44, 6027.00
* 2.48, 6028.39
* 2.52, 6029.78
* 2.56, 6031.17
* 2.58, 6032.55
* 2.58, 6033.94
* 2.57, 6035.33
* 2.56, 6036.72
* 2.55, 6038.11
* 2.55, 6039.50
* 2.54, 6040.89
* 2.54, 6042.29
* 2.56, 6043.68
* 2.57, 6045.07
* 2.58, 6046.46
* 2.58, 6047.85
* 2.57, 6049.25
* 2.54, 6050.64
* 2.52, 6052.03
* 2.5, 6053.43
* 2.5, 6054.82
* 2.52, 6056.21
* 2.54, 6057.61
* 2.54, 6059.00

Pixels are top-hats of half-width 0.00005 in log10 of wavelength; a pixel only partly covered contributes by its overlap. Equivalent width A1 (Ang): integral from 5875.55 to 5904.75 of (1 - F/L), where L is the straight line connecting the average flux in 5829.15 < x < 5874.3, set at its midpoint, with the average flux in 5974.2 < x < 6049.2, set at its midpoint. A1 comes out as 4.0 Ang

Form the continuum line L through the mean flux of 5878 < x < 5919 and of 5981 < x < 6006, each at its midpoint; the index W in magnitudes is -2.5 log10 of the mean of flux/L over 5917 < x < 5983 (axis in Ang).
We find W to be -0.04 mag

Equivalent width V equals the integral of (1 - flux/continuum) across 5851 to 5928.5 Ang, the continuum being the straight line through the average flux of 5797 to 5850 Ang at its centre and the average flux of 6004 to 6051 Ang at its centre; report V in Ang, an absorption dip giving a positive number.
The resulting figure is 6.5 Ang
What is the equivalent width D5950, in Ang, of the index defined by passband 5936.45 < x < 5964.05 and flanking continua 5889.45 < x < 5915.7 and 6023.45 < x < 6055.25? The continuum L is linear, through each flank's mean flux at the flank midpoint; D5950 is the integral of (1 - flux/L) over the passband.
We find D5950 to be -2.2 Ang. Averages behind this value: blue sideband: 2.18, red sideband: 2.53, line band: 2.49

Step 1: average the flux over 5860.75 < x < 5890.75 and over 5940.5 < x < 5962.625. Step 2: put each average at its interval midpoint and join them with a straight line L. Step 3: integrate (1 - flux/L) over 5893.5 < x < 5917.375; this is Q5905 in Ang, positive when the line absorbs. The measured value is 2.0 Ang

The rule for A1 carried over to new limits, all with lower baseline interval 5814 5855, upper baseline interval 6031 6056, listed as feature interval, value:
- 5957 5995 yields 0.8 Ang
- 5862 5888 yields 1.4 Ang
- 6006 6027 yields 1.7 Ang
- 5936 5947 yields 0.3 Ang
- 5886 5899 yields 2.7 Ang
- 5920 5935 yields 1.1 Ang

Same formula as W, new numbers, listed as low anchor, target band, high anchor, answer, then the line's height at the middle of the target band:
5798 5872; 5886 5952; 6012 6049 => 0.09 mag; 2.51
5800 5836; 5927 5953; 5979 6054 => 0.03 mag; 2.52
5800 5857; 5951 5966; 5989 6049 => 0.01 mag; 2.49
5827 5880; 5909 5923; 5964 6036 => 0.07 mag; 2.49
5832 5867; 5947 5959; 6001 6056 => 0.00 mag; 2.49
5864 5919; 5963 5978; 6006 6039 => -0.06 mag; 2.37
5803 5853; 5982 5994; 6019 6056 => 0.01 mag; 2.52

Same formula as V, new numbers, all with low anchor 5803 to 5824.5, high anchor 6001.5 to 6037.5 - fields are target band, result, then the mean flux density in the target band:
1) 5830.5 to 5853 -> -0.1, 2.57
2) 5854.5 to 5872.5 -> 0.4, 2.48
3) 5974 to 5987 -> -0.3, 2.51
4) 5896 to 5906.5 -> 1.5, 2.15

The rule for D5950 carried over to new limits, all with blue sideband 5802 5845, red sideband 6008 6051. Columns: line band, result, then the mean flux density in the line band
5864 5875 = 0.3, 2.48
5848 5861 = 0.5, 2.46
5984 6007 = -0.2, 2.5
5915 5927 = 0.7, 2.37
